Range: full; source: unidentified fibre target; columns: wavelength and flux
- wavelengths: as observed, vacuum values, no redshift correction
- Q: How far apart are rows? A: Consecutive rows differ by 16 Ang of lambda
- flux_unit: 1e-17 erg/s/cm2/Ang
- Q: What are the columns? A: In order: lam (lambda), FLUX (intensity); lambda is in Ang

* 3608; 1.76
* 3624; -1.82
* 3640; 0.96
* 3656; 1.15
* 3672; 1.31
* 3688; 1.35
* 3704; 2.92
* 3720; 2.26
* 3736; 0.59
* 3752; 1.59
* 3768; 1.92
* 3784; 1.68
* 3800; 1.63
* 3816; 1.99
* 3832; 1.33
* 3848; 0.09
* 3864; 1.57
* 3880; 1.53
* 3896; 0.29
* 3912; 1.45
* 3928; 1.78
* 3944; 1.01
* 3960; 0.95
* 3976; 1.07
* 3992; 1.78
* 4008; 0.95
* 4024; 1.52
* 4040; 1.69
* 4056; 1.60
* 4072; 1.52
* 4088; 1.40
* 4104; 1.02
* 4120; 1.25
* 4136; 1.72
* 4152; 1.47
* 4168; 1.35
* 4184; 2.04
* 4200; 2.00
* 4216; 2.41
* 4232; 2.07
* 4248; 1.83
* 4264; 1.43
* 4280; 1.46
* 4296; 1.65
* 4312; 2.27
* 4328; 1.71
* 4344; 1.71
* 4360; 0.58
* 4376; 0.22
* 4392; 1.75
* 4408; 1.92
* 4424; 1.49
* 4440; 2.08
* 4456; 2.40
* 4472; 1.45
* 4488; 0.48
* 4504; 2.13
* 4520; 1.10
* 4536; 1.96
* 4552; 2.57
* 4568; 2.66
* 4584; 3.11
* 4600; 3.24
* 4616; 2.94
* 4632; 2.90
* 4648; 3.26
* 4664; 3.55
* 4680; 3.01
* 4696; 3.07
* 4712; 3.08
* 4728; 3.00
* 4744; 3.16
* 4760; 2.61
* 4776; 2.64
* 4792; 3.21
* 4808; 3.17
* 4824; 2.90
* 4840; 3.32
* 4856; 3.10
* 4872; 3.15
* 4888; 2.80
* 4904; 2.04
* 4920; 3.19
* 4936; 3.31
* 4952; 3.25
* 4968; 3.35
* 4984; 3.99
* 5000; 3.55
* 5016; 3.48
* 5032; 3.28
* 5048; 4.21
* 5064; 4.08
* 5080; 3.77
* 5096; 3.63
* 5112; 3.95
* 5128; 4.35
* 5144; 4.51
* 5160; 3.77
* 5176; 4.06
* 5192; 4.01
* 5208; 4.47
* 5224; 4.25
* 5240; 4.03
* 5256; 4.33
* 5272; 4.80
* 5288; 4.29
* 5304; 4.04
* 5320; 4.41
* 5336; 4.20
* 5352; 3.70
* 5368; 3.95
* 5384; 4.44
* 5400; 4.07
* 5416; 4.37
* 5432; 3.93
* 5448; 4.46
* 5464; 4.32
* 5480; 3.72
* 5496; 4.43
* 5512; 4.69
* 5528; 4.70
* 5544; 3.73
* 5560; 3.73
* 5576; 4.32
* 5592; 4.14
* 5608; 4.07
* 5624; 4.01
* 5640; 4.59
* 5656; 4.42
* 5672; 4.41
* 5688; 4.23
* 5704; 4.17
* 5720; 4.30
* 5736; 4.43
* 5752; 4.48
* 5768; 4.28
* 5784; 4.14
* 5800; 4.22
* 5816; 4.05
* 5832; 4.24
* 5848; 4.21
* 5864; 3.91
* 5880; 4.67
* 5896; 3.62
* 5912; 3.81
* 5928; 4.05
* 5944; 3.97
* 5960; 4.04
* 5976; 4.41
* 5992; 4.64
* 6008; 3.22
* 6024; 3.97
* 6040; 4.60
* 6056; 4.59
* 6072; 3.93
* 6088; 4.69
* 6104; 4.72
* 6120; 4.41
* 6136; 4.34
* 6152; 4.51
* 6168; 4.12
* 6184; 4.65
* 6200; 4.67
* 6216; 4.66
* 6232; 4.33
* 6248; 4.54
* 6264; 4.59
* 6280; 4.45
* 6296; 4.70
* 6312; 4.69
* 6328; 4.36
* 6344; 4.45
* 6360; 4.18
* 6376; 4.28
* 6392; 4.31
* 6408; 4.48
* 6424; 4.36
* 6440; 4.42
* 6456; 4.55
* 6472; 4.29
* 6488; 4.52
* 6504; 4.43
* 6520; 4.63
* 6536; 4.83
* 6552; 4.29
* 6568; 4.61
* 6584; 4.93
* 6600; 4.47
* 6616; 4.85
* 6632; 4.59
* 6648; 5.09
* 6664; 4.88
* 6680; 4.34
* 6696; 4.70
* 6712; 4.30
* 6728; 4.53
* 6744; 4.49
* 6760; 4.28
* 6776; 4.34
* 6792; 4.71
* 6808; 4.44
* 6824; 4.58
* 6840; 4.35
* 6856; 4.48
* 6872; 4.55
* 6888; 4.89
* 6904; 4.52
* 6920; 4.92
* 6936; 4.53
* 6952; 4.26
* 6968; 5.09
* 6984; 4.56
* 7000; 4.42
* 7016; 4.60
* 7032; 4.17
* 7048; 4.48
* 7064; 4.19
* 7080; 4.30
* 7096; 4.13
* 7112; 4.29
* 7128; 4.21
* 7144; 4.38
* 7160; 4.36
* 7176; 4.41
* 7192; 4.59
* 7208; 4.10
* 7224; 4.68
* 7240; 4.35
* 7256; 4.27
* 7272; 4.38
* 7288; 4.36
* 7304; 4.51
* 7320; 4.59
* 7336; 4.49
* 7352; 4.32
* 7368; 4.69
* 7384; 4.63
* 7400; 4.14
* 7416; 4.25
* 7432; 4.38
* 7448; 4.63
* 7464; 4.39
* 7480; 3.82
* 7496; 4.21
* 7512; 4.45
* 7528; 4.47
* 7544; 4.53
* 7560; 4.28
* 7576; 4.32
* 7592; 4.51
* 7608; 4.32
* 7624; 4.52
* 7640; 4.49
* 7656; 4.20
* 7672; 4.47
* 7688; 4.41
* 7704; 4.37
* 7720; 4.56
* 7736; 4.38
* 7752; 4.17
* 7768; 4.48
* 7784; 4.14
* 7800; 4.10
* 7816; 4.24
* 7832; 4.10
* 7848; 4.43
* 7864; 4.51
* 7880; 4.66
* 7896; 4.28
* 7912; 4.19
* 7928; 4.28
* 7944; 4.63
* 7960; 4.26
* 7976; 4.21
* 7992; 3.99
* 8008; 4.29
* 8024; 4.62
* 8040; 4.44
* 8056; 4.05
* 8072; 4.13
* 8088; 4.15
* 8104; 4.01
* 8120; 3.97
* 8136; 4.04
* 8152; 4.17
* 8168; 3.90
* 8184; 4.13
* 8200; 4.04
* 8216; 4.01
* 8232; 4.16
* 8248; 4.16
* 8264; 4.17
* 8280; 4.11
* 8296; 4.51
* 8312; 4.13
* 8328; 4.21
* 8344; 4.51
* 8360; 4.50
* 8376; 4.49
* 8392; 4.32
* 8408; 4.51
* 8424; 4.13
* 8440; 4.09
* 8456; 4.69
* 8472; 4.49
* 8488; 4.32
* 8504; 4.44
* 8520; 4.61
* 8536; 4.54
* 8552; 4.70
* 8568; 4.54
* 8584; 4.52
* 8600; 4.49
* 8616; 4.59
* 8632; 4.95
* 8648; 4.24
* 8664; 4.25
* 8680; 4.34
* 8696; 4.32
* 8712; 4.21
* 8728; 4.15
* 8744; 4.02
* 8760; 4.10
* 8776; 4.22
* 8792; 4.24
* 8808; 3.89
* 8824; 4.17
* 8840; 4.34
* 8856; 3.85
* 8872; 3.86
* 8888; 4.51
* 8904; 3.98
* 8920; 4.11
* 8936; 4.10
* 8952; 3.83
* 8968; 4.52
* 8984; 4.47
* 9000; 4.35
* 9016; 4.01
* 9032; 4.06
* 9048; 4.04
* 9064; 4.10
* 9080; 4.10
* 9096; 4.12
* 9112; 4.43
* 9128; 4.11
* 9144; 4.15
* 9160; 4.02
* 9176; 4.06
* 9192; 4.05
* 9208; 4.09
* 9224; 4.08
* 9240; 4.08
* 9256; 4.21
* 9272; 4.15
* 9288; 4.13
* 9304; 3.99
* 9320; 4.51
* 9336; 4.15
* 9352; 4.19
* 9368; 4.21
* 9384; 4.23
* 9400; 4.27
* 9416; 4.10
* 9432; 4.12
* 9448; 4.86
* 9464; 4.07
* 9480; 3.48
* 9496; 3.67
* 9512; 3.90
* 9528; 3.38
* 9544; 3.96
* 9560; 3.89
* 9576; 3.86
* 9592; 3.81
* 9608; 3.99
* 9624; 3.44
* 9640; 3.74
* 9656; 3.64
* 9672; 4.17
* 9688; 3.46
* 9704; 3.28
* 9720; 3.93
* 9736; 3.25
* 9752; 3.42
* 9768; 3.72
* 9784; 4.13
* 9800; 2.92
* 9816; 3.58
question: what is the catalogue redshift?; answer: 0.14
